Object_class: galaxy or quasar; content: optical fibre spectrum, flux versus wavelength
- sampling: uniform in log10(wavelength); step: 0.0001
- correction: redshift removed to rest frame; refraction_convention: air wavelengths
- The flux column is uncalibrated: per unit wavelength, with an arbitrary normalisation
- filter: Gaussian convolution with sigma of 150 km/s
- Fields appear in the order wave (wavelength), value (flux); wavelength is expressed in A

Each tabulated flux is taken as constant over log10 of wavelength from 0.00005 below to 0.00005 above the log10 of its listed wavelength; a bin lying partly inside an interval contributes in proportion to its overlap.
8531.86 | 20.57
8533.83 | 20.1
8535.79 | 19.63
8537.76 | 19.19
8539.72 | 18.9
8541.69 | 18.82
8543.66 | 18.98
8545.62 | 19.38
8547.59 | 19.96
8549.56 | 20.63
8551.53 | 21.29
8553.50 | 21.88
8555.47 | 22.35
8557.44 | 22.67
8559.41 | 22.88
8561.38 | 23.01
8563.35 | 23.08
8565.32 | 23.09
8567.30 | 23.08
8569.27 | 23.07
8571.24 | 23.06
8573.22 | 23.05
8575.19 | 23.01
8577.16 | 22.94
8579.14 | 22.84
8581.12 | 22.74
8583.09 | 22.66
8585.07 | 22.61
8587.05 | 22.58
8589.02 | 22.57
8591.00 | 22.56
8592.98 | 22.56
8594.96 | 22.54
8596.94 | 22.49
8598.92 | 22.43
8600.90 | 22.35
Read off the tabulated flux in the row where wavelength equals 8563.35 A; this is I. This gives 23.08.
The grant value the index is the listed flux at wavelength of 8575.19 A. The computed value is 23.01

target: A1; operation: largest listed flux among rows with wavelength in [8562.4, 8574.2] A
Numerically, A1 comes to 23.09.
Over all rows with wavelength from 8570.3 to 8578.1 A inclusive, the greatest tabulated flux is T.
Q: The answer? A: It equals 23.06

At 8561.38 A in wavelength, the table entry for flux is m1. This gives 23.01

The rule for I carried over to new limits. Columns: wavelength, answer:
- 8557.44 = 22.67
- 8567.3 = 23.08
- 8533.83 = 20.1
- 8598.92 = 22.43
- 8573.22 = 23.05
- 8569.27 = 23.07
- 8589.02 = 22.57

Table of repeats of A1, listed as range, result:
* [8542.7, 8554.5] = 21.88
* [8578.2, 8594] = 22.84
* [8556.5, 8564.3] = 23.08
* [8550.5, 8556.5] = 22.35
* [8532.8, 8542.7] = 20.1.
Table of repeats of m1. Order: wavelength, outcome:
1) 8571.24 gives 23.06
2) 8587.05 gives 22.58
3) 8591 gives 22.56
